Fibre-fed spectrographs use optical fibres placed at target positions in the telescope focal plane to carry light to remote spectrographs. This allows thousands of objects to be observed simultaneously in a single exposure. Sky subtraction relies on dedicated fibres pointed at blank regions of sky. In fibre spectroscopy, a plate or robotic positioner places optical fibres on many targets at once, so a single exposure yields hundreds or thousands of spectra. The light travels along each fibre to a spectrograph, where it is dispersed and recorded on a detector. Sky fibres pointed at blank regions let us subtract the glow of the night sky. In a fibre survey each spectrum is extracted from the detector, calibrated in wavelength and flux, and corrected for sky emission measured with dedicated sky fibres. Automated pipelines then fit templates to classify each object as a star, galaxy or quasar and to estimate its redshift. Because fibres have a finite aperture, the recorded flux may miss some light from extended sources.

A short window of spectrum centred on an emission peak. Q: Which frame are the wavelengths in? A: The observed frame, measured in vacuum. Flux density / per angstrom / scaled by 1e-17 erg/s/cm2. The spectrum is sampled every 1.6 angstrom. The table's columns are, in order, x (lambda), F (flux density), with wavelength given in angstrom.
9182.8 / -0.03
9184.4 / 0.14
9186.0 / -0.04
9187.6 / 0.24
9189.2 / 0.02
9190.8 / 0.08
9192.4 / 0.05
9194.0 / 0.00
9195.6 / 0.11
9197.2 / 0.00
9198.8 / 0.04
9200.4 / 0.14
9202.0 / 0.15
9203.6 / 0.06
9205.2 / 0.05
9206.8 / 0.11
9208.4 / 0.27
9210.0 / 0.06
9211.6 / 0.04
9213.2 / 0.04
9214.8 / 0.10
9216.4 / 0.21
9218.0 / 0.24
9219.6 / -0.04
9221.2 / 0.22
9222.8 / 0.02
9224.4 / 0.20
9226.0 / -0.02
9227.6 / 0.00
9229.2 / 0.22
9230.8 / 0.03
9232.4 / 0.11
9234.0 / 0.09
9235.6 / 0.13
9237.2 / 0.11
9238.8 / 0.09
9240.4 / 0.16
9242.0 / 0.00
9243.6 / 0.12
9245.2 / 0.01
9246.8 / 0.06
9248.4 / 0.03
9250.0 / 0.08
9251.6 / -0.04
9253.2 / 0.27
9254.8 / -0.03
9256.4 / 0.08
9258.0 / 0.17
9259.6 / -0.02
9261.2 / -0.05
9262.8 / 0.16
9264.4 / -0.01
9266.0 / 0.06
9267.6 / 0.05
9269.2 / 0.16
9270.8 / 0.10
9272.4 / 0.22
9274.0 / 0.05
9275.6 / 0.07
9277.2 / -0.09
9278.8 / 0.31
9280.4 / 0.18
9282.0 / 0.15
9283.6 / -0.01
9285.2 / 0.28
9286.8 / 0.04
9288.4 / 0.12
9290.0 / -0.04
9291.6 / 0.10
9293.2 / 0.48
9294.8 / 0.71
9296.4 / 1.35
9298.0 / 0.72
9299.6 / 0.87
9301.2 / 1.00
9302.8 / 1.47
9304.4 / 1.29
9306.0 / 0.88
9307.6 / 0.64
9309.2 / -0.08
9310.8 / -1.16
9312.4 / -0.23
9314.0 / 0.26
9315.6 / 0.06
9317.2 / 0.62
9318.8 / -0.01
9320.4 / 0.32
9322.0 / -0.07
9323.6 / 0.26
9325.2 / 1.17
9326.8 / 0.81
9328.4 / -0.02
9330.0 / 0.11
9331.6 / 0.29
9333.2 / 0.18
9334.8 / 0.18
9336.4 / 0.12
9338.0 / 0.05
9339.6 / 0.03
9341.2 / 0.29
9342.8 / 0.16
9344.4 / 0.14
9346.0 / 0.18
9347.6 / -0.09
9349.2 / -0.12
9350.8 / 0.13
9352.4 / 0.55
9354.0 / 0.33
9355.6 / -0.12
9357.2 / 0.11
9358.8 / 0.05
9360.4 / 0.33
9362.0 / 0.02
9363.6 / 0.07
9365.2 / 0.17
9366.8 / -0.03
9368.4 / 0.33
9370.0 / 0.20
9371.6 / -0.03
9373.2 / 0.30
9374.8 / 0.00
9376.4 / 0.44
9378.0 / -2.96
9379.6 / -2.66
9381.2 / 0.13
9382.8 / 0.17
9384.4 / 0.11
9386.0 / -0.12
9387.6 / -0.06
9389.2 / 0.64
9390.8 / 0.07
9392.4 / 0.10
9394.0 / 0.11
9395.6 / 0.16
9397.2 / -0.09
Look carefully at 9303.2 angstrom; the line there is [O II] 3727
